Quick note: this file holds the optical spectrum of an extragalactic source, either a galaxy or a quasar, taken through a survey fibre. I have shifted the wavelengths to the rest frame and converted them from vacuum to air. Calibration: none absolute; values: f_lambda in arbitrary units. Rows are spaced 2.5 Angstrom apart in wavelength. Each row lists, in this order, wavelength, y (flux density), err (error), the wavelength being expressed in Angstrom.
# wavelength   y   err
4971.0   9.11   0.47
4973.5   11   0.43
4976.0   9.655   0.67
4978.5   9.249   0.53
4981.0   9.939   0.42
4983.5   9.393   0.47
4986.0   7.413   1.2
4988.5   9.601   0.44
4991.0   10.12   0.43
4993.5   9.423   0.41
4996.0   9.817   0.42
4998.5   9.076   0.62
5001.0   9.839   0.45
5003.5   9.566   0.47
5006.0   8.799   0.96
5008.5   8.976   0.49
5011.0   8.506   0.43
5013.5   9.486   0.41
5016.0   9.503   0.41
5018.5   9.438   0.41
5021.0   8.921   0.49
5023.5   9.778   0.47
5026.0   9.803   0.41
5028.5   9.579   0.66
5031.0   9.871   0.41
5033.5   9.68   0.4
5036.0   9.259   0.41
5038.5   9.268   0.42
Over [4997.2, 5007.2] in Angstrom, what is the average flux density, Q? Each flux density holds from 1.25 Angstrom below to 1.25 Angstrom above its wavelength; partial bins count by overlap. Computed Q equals 9.33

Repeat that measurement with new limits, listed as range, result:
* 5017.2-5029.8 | 9.51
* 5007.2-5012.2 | 8.74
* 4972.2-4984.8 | 9.83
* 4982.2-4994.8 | 9.2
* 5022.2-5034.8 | 9.74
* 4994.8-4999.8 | 9.45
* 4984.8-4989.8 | 8.53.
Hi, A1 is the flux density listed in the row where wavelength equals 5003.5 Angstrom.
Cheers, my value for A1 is 9.566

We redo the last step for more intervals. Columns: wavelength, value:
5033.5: 9.68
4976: 9.655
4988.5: 9.601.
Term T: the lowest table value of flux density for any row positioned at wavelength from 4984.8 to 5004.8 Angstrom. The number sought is 7.413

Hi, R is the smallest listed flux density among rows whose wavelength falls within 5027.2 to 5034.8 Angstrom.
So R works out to 9.579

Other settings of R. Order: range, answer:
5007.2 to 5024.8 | 8.506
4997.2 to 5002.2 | 9.076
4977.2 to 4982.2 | 9.249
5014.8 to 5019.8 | 9.438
